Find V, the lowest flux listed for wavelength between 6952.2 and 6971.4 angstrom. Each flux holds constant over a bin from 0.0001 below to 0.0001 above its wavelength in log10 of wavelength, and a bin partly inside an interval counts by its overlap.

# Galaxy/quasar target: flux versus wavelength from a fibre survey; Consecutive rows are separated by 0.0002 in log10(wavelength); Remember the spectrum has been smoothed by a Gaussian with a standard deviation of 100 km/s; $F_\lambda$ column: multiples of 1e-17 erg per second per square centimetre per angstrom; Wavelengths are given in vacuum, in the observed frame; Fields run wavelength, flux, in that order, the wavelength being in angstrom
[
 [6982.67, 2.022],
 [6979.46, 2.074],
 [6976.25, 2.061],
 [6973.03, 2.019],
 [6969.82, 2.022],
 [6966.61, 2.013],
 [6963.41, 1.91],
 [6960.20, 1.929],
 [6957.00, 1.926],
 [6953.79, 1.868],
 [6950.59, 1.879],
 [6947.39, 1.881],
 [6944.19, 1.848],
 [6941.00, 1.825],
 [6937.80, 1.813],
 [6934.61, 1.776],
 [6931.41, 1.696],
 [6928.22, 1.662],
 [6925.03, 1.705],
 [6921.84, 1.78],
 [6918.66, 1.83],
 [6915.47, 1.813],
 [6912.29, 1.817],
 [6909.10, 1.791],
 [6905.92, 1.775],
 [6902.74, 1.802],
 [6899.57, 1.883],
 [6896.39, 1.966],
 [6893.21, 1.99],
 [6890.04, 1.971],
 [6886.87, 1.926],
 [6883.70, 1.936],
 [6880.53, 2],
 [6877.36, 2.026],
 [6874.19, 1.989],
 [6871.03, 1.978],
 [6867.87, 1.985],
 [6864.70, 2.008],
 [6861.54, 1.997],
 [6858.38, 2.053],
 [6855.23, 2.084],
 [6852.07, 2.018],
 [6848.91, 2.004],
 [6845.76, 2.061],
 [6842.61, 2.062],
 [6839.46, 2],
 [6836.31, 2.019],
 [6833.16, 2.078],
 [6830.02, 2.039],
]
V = 1.868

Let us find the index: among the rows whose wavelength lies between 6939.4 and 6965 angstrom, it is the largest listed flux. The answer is 1.929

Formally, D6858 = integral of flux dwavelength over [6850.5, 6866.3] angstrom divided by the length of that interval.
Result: 2.03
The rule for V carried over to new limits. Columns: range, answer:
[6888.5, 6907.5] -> 1.775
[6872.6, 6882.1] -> 1.989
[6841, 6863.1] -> 1.997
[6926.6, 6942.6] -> 1.662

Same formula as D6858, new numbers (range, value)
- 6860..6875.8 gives 1.99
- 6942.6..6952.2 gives 1.87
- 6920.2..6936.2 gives 1.72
